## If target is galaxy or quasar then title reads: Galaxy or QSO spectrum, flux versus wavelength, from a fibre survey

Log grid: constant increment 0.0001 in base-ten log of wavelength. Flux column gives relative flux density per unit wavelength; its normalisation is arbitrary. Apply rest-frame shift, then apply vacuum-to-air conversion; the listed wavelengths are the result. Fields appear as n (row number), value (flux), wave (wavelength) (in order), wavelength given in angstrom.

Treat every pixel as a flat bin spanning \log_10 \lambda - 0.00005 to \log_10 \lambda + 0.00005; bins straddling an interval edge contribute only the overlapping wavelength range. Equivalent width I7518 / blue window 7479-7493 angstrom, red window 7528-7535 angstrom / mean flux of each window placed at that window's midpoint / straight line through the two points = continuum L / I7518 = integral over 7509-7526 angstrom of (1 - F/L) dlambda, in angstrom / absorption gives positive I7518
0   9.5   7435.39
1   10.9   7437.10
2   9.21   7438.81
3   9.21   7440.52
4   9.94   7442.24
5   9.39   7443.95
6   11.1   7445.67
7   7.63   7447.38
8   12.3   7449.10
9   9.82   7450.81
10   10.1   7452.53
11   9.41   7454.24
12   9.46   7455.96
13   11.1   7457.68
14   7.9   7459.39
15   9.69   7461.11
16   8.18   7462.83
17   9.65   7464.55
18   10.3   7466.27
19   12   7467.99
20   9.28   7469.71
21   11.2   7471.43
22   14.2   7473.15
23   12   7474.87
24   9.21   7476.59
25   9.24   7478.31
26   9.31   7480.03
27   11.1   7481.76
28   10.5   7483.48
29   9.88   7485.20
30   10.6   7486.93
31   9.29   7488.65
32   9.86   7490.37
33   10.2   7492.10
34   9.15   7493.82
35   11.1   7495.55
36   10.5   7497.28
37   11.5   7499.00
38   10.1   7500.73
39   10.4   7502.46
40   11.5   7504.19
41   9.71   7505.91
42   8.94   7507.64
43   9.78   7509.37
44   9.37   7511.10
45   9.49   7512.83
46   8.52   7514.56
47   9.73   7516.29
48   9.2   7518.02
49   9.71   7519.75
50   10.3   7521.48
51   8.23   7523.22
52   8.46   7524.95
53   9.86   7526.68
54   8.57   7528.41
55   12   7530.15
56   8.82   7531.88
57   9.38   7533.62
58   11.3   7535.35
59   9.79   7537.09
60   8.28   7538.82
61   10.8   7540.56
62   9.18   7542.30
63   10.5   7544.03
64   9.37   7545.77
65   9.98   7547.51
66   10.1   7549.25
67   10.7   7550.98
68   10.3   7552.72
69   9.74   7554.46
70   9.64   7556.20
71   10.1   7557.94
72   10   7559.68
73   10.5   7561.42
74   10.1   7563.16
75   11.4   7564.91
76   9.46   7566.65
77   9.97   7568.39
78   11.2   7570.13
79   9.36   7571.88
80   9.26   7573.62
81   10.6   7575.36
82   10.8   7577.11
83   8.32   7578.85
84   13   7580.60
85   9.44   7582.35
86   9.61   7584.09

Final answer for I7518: 1.1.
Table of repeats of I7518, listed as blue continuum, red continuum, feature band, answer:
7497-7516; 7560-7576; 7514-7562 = 1.55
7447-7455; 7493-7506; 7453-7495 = 0.55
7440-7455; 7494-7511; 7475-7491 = 0.26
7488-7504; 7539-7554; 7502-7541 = 1.99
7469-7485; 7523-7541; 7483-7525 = 1.18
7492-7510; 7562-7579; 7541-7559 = 0.33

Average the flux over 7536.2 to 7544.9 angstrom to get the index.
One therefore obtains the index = 9.71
